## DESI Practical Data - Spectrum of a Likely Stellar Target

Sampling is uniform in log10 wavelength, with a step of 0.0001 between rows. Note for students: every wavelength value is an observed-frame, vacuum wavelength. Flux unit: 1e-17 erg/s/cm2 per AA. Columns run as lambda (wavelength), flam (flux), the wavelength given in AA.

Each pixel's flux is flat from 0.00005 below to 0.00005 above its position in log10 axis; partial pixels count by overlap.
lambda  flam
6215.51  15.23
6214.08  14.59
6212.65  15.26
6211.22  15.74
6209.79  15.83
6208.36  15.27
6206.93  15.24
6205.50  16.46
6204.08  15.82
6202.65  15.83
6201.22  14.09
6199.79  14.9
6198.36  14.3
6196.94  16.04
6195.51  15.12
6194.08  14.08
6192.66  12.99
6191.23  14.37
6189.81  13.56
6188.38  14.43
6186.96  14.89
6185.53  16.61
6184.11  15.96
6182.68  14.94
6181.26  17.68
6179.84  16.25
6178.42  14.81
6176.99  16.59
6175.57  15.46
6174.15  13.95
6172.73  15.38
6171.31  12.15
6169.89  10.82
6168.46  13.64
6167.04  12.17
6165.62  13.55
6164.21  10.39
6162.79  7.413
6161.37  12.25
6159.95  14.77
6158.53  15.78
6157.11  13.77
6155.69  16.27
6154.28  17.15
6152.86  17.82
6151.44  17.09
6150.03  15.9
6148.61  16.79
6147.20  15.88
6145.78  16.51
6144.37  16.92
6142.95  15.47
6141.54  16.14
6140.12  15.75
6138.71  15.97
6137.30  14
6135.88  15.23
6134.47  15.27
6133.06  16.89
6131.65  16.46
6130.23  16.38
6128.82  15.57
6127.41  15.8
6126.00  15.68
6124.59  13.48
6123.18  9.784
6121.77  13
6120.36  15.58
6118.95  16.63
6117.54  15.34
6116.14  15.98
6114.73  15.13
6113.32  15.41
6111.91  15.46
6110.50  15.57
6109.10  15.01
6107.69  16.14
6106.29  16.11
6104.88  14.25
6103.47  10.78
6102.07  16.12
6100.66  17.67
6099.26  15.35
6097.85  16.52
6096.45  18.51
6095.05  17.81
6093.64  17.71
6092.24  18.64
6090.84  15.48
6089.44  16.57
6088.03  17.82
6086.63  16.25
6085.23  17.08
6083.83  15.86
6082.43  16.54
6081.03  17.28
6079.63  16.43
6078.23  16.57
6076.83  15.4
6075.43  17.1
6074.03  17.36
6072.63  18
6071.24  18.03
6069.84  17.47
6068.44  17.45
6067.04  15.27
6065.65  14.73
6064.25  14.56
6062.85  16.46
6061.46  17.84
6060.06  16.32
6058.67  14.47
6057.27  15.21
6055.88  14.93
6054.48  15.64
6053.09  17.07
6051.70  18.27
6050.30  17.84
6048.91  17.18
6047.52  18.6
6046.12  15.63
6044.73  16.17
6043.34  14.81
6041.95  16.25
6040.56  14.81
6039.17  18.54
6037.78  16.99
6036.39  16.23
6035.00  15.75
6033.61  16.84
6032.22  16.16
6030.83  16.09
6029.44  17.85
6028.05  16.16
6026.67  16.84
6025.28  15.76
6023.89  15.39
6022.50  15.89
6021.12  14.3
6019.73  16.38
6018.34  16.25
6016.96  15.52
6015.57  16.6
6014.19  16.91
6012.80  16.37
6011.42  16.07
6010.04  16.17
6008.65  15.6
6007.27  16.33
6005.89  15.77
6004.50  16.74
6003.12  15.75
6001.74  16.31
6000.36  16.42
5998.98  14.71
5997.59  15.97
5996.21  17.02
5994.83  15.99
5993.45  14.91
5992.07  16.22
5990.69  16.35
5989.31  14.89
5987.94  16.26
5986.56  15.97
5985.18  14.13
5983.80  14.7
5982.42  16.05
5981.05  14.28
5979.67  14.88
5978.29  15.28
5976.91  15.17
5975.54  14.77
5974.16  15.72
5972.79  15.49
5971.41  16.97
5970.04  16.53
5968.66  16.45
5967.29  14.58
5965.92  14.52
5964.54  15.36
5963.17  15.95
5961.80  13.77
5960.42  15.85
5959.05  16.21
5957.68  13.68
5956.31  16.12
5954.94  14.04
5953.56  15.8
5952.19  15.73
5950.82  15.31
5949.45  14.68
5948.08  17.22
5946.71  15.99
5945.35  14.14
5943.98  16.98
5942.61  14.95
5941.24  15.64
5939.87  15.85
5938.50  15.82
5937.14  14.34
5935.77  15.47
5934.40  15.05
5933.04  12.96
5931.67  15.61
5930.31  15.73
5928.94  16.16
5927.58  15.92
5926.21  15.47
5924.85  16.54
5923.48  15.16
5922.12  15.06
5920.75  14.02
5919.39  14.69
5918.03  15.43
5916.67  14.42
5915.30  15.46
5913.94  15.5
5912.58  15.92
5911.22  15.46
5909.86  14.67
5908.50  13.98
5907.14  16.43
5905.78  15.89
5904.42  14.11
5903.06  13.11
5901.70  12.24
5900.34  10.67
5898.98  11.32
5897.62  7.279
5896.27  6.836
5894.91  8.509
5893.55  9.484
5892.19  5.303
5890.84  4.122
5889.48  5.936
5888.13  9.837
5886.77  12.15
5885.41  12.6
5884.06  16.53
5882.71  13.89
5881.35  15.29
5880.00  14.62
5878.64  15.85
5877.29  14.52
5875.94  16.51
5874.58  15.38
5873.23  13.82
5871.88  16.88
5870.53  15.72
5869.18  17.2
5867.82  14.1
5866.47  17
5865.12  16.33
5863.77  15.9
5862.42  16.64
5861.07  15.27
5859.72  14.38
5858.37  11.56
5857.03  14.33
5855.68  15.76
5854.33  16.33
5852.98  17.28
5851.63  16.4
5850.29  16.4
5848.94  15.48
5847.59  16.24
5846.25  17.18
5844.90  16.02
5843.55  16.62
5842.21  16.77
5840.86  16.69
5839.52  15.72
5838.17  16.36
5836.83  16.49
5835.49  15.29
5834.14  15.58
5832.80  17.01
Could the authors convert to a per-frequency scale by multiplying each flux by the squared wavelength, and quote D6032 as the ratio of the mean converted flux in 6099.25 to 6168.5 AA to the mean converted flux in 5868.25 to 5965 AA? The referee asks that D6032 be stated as 1.14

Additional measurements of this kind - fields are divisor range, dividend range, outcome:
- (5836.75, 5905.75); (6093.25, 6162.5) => 1.22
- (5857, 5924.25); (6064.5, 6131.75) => 1.27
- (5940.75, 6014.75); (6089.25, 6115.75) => 1.07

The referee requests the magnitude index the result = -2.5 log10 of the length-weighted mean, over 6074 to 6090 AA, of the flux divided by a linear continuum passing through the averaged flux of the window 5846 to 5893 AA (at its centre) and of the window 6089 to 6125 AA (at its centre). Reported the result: -0.08 mag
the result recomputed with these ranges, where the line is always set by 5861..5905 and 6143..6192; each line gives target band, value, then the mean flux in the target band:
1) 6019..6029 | -0.15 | 15.9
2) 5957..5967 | -0.13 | 15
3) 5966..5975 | -0.18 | 15.8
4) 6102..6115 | -0.04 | 14.9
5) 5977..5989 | -0.13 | 15.2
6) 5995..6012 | -0.18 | 16.1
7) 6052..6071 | -0.14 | 16.1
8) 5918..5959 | -0.16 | 15.3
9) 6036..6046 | -0.17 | 16.2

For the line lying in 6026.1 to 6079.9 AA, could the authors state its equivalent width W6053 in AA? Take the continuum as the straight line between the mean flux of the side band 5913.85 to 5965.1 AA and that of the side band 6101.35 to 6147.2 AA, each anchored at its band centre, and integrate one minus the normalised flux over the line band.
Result -4.3 AA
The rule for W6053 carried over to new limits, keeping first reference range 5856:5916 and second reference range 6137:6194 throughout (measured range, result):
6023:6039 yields -2.6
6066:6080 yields -2.5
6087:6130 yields -3.3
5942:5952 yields -1.4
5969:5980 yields -1.4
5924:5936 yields -1.6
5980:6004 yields -3.0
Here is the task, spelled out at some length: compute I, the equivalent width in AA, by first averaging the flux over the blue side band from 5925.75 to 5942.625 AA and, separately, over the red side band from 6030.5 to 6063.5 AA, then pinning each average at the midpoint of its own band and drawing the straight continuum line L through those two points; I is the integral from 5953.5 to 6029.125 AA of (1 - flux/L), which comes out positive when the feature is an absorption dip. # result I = 0.92 AA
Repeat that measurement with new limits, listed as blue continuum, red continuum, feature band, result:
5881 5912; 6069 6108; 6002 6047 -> -3.80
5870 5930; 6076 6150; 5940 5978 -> -3.79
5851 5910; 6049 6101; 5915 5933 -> -1.41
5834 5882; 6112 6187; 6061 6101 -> -4.29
